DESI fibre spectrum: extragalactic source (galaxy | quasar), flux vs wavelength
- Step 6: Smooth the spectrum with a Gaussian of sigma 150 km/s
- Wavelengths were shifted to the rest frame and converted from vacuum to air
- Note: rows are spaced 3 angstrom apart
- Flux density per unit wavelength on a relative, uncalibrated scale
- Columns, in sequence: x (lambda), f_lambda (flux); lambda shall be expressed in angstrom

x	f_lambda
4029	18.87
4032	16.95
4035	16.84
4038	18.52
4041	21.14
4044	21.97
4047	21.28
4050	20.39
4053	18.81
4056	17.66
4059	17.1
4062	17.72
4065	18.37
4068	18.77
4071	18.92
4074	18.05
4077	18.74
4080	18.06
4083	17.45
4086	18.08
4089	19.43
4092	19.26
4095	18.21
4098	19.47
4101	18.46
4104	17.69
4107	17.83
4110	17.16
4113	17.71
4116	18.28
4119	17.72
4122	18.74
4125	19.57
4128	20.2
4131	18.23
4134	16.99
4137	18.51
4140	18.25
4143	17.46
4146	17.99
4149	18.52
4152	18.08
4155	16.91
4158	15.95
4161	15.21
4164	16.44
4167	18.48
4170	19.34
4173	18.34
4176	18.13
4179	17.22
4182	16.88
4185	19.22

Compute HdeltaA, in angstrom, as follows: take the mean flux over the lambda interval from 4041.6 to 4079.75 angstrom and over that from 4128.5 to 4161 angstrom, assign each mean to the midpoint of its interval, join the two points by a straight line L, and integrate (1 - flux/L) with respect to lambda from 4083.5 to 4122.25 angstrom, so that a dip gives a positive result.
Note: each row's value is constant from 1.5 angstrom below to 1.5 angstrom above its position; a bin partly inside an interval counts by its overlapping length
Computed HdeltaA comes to 0.1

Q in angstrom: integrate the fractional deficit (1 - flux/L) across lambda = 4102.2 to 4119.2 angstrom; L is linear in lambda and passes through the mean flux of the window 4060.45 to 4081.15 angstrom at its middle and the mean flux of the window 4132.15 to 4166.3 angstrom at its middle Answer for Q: 0.1 angstrom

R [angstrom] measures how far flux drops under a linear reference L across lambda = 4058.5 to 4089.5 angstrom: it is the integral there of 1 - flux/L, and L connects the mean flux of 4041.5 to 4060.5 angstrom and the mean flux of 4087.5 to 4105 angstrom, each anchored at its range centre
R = 1.5 angstrom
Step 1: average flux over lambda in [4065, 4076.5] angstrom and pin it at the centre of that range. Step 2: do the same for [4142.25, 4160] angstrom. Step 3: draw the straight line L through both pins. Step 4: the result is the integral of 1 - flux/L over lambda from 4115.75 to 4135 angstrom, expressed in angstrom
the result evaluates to -0.9 angstrom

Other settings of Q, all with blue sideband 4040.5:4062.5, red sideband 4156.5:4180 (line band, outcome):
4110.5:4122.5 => 0.2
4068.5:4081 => 0.4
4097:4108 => 0.2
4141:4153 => -0.2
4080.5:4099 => 0.2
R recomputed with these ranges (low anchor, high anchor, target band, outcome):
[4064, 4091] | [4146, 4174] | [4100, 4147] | -0.7 angstrom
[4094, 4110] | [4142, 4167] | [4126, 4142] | -0.8 angstrom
